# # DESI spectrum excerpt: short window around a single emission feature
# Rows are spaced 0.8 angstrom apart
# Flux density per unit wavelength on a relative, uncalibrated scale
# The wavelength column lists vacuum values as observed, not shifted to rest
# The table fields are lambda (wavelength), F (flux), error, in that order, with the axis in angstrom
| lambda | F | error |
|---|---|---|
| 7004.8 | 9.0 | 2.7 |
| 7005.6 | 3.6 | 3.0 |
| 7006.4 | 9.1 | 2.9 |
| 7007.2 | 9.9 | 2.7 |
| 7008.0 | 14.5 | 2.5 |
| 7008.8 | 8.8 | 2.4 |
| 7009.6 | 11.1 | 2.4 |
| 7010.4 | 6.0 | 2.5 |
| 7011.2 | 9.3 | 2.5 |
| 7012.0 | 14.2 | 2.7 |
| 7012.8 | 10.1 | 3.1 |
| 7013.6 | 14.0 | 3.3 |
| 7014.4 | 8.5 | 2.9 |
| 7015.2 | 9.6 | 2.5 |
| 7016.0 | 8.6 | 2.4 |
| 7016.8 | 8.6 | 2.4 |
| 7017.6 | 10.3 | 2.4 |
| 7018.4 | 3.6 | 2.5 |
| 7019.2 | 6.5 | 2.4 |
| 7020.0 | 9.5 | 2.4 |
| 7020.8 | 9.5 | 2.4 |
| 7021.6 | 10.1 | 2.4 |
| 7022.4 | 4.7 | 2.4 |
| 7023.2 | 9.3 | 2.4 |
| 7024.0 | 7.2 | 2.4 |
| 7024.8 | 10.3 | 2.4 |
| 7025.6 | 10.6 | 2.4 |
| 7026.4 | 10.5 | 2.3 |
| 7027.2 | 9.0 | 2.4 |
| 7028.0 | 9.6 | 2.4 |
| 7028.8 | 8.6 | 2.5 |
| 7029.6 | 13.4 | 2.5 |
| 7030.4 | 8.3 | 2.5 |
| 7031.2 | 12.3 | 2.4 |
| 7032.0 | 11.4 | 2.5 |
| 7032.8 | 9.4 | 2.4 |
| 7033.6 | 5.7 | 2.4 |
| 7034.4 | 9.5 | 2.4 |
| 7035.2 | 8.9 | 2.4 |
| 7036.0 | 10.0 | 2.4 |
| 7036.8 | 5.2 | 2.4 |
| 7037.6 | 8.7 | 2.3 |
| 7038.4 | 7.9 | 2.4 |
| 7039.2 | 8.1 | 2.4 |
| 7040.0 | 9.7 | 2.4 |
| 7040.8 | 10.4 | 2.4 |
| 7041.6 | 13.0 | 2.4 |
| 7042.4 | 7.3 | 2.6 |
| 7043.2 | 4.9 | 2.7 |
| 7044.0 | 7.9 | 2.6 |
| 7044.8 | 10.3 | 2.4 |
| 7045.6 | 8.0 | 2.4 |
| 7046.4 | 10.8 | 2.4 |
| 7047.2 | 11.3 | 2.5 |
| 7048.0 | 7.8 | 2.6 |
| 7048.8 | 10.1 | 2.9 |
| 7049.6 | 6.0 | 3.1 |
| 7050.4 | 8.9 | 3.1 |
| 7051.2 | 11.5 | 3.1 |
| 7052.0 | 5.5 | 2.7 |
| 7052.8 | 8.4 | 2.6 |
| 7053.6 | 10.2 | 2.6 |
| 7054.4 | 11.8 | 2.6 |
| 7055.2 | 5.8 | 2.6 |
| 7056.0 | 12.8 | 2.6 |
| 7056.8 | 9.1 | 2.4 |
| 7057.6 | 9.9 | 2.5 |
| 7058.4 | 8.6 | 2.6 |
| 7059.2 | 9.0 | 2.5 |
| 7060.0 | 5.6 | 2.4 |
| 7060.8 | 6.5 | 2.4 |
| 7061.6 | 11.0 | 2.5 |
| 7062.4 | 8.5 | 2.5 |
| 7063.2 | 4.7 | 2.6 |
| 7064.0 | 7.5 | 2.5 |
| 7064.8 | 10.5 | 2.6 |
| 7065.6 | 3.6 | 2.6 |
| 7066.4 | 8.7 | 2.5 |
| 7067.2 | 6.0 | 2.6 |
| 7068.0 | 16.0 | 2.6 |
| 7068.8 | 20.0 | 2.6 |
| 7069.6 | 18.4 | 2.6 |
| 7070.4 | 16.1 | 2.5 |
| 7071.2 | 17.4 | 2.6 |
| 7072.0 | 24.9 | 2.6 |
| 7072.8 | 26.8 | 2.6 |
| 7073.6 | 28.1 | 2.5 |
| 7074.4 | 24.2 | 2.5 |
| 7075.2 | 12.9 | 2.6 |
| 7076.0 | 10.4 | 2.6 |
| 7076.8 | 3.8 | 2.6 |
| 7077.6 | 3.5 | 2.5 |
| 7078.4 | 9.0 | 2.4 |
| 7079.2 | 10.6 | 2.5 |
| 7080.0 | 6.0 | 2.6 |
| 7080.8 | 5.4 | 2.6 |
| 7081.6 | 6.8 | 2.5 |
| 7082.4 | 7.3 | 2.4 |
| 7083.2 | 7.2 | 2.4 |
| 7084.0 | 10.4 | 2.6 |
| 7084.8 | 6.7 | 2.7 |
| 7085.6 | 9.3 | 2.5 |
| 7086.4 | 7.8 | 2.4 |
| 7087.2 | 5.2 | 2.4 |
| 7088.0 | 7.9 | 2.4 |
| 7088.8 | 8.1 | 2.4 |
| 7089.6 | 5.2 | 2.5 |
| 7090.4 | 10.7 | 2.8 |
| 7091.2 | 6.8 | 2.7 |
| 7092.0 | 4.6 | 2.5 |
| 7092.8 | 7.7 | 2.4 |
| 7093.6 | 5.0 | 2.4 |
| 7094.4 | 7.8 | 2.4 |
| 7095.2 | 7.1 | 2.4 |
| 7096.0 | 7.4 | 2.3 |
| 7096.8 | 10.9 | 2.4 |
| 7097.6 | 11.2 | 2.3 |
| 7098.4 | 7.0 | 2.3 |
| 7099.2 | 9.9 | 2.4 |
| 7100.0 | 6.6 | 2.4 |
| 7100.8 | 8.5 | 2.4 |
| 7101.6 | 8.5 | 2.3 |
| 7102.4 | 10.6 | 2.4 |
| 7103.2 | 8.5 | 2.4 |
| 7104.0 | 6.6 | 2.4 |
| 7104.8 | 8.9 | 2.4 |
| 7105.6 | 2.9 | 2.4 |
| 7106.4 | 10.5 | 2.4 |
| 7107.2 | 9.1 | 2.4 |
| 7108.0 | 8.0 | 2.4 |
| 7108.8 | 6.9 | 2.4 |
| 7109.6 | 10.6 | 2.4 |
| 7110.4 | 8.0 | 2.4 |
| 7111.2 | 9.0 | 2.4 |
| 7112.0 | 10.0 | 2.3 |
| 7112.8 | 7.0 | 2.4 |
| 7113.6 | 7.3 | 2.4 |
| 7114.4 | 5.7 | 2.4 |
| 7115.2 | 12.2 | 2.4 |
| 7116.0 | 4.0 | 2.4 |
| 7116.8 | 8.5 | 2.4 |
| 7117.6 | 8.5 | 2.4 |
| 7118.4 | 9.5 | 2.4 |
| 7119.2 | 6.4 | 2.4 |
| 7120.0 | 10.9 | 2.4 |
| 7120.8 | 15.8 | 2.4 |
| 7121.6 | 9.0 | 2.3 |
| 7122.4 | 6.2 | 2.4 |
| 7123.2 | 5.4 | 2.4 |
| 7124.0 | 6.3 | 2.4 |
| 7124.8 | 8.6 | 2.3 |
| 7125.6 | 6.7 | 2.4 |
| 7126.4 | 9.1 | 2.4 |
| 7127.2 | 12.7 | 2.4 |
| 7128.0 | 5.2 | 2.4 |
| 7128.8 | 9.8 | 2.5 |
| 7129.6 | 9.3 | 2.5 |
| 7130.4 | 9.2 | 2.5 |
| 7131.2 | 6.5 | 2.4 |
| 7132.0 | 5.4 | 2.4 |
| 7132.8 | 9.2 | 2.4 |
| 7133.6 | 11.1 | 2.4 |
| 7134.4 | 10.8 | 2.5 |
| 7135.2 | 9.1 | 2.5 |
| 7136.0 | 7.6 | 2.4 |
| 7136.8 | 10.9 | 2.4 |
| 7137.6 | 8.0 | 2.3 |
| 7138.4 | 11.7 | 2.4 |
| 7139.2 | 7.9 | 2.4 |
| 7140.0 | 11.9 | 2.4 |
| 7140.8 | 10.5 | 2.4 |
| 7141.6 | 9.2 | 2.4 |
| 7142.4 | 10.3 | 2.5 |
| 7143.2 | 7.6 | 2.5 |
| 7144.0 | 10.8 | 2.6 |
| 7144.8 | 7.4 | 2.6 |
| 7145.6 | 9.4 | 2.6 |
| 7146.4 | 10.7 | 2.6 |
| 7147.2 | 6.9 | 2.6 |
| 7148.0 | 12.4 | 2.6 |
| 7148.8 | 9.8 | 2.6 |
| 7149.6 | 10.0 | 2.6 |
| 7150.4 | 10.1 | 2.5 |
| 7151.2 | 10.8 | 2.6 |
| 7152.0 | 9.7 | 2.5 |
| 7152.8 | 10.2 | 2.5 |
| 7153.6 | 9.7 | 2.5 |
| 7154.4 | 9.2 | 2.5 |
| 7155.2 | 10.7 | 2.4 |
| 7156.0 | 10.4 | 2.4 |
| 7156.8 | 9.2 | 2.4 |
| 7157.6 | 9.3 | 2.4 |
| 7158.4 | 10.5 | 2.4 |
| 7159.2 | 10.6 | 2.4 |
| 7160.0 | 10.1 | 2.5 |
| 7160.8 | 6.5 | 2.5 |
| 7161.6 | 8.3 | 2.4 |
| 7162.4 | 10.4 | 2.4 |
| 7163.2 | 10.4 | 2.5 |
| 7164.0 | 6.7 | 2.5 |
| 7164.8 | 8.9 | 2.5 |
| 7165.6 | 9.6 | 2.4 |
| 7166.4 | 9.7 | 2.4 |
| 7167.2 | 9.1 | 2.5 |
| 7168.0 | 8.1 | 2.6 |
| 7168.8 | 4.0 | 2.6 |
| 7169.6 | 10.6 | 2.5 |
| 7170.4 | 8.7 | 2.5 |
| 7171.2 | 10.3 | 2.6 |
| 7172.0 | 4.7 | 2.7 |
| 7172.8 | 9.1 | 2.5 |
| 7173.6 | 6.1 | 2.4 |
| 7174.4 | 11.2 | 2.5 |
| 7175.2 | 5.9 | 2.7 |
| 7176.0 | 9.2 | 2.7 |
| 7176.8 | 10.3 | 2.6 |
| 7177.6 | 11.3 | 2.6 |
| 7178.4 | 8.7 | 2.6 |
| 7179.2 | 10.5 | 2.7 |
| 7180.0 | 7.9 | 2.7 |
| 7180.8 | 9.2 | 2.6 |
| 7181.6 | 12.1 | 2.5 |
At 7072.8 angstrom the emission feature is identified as Hbeta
